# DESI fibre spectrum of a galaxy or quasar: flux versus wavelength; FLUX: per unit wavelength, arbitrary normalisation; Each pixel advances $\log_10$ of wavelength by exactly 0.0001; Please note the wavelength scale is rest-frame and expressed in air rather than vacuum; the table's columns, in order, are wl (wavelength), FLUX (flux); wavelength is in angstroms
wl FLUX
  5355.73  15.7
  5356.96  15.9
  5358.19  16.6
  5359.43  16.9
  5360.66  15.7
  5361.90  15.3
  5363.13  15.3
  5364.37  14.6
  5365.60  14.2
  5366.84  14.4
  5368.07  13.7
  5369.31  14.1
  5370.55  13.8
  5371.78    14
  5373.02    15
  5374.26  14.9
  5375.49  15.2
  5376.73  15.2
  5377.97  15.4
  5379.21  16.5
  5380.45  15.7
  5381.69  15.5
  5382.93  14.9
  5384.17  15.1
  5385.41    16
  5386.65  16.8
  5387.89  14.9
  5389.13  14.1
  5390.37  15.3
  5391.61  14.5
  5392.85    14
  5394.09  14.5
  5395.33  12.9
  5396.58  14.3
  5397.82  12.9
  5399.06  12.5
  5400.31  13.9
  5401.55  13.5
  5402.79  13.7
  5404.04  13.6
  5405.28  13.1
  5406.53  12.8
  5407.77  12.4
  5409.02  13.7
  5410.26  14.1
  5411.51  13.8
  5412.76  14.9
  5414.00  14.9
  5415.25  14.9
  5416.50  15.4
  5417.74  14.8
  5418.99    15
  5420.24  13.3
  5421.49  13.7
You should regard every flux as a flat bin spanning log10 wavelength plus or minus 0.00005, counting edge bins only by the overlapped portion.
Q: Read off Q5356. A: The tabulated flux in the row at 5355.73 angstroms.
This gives 15.7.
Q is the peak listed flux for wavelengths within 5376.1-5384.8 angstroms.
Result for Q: 16.5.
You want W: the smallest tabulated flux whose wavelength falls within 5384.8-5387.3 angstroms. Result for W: 16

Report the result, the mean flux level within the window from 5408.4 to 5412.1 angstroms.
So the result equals 13.9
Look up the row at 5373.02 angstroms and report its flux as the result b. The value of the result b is 15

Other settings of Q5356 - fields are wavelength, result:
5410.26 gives 14.1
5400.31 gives 13.9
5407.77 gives 12.4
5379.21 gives 16.5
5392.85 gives 14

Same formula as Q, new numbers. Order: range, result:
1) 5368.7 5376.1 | 15.2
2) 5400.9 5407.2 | 13.7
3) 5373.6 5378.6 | 15.4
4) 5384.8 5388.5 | 16.8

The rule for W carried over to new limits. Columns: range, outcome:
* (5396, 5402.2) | 12.5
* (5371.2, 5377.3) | 14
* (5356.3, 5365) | 14.6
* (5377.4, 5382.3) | 15.4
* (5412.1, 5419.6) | 14.8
